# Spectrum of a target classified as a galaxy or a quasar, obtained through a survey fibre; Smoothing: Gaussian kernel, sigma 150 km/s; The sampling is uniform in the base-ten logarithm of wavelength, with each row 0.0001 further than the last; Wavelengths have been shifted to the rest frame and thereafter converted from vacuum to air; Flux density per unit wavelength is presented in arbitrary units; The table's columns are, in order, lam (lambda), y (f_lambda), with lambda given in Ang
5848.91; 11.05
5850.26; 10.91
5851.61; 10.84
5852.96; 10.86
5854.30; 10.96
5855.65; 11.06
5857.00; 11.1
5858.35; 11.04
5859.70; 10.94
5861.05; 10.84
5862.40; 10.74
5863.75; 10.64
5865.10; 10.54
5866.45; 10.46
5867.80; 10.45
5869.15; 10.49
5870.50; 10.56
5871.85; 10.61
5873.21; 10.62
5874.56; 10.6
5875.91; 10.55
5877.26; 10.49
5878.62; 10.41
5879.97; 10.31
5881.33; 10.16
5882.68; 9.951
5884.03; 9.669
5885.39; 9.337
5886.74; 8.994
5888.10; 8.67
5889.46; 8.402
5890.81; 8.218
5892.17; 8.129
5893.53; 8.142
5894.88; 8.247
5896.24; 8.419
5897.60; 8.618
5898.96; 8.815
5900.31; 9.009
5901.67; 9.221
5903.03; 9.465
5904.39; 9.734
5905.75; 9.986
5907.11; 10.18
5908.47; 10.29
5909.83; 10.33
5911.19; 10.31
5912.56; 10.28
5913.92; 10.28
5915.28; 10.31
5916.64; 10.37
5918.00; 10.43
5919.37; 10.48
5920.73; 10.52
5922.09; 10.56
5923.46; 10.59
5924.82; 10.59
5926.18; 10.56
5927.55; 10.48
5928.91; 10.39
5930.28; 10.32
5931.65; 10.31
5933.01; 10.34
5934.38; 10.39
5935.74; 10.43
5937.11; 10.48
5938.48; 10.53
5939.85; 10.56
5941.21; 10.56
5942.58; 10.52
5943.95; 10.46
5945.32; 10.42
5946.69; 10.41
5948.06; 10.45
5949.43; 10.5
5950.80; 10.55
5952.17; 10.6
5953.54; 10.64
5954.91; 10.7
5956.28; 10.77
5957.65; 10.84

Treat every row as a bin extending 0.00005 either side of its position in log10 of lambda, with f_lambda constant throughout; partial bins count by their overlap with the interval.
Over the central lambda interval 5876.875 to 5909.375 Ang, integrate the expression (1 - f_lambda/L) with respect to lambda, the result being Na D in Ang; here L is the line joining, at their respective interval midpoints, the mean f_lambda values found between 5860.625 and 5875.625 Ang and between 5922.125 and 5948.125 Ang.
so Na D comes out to 3.89 Ang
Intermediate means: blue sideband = 10.6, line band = 9.28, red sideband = 10.5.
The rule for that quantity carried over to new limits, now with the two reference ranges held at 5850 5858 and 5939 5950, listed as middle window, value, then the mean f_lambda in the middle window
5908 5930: 0.40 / 10.4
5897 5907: 1.29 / 9.32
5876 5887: 0.85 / 9.99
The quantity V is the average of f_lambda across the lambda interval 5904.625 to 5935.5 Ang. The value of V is 10.4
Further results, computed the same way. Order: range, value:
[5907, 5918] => 10.3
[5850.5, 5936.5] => 10.1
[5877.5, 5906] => 9.15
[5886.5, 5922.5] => 9.5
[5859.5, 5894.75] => 9.92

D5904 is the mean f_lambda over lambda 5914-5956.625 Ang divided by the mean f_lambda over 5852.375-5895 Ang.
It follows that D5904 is 1.04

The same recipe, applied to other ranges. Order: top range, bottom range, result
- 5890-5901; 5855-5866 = 0.78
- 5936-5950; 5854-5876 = 0.98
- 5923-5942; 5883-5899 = 1.21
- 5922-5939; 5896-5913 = 1.09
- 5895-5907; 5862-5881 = 0.87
